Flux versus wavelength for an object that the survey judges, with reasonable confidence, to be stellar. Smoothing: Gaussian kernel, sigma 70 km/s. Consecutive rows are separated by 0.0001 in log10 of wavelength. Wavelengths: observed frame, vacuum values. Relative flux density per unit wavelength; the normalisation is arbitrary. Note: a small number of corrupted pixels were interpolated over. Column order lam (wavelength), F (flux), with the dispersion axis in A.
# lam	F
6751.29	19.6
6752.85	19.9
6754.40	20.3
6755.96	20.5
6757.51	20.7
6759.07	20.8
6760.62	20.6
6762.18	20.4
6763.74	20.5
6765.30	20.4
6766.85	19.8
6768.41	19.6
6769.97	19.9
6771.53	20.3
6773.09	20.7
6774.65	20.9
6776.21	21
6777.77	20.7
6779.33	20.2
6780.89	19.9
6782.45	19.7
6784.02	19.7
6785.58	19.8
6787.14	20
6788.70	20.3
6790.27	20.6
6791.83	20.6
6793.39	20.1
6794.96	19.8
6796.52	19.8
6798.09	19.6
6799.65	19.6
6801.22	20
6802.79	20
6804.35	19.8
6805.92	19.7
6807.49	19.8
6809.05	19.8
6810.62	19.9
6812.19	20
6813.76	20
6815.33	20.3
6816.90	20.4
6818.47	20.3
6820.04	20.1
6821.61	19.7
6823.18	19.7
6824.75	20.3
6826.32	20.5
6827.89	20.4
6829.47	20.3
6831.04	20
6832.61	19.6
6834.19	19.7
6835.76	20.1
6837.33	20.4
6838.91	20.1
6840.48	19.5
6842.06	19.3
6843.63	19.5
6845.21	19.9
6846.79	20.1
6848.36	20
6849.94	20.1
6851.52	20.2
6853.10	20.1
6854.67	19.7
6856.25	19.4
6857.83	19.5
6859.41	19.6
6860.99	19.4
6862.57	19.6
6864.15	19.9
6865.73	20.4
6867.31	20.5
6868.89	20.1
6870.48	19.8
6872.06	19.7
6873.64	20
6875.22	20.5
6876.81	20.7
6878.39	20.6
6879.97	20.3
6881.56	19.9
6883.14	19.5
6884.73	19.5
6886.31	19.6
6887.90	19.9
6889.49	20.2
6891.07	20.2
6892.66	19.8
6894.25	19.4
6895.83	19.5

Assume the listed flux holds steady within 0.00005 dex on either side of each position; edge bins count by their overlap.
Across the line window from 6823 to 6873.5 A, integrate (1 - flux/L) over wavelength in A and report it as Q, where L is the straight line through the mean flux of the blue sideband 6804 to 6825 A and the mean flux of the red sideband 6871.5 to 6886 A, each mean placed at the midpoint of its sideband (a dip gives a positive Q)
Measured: 0.3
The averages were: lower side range 20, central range 19.9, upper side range 20.1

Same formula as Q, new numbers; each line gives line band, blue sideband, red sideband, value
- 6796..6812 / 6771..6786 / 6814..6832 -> 0.33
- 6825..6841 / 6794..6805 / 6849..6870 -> -0.19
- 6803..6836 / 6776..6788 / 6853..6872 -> -0.09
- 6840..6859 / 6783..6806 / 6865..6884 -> 0.30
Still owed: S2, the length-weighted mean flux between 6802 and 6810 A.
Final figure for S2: 19.8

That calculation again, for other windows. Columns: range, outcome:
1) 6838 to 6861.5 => 19.8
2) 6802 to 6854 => 20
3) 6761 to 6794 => 20.2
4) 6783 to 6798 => 20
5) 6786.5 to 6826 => 20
